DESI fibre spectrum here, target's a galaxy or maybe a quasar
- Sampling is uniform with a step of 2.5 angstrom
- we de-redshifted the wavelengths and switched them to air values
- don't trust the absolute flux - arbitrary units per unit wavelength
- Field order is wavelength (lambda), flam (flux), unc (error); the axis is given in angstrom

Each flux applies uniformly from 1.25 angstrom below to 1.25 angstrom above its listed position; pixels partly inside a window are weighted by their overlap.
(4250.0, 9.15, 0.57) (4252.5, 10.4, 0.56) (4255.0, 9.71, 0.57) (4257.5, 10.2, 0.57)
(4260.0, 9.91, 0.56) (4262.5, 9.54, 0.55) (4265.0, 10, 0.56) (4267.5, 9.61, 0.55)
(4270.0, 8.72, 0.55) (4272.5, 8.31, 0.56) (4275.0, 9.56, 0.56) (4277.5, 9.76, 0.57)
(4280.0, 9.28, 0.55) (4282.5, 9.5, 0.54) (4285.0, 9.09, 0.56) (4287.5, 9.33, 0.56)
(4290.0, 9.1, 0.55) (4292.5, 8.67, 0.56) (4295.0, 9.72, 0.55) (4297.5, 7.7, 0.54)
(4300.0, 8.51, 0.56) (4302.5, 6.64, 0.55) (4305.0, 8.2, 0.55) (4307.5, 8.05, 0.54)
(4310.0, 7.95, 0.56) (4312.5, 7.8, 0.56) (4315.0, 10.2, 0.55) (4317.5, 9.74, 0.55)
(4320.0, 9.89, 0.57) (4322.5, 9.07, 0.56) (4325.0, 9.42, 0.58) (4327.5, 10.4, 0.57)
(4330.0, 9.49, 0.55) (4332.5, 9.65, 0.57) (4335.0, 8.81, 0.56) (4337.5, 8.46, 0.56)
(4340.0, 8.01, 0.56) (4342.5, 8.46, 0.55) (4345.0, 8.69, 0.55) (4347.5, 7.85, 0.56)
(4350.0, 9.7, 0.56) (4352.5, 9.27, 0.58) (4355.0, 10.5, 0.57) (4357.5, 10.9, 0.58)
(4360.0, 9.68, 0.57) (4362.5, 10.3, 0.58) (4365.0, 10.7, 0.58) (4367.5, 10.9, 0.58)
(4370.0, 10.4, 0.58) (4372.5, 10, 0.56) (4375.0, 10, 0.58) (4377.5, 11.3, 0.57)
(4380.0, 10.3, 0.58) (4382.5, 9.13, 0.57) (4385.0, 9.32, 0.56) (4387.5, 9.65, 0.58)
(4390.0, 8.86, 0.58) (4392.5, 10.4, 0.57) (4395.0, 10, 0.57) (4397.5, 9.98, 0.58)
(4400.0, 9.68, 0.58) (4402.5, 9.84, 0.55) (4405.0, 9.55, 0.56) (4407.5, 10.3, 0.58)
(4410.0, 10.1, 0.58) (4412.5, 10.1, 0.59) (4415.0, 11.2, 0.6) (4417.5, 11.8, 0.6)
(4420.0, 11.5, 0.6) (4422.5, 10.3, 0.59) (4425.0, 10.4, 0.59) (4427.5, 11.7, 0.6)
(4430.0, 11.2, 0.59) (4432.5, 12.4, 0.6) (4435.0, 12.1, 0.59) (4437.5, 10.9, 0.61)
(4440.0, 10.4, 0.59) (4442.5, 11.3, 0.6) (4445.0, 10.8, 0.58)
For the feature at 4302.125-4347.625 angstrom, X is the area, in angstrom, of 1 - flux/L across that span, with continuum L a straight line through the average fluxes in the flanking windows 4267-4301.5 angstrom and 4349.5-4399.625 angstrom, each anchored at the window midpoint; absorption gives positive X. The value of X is 3.1 angstrom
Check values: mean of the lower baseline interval 9.03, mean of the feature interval 8.84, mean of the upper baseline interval 10.1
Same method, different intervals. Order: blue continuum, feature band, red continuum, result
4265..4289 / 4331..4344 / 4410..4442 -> 1.73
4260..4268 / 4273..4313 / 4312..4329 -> 4.05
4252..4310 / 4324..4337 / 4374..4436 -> 0.16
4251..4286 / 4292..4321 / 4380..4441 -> 3.59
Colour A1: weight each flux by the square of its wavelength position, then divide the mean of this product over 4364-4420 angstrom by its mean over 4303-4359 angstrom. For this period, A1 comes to 1.15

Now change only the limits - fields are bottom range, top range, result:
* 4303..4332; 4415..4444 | 1.31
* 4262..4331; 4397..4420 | 1.21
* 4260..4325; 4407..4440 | 1.31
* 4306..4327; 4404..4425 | 1.23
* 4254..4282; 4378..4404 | 1.09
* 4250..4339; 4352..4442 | 1.20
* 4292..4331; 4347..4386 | 1.17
